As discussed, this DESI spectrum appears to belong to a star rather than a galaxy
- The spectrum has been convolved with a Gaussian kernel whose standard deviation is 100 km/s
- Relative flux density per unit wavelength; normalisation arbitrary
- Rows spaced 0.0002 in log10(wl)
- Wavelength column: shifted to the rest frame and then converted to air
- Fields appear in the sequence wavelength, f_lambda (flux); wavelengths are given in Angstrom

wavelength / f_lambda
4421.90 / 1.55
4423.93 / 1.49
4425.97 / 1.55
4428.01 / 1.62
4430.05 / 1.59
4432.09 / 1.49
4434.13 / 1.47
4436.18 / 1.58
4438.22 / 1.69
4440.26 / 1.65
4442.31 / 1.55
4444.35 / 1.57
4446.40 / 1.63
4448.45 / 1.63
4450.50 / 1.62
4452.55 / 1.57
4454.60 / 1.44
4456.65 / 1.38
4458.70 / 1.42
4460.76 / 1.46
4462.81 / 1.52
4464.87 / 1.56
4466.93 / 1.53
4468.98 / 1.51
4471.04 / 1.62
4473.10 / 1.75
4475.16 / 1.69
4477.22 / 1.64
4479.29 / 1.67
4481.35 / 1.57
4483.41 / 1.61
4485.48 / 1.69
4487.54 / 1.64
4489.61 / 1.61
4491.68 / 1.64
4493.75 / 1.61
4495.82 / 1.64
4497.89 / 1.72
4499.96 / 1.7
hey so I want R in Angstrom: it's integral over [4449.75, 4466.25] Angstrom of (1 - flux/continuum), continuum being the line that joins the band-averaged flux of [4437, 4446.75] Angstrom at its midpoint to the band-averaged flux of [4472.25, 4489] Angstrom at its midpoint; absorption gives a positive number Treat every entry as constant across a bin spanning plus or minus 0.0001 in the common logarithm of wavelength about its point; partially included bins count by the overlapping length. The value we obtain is 1.4 Angstrom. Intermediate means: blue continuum 1.62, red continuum 1.66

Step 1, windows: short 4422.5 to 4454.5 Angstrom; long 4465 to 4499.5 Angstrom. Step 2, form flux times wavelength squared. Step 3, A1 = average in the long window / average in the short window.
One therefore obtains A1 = 1.06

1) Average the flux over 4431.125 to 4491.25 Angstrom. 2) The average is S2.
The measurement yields 1.58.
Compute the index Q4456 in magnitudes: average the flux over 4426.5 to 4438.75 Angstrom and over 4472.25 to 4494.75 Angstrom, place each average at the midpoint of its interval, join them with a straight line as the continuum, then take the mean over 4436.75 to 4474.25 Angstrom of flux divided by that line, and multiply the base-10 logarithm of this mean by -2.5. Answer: 0.03 mag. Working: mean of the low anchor 1.57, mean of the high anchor 1.65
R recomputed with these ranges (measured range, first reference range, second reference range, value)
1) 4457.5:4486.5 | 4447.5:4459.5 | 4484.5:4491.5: -0.1 Angstrom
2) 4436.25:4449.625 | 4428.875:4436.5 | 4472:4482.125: -0.5 Angstrom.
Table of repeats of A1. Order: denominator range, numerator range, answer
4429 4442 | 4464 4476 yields 1.04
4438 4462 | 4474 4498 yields 1.08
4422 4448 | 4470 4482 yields 1.07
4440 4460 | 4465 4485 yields 1.06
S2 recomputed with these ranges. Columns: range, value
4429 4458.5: 1.56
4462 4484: 1.61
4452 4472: 1.5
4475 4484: 1.63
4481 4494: 1.63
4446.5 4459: 1.52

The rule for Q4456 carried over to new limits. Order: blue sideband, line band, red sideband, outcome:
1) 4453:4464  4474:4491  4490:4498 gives -0.04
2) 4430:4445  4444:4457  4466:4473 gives 0.01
